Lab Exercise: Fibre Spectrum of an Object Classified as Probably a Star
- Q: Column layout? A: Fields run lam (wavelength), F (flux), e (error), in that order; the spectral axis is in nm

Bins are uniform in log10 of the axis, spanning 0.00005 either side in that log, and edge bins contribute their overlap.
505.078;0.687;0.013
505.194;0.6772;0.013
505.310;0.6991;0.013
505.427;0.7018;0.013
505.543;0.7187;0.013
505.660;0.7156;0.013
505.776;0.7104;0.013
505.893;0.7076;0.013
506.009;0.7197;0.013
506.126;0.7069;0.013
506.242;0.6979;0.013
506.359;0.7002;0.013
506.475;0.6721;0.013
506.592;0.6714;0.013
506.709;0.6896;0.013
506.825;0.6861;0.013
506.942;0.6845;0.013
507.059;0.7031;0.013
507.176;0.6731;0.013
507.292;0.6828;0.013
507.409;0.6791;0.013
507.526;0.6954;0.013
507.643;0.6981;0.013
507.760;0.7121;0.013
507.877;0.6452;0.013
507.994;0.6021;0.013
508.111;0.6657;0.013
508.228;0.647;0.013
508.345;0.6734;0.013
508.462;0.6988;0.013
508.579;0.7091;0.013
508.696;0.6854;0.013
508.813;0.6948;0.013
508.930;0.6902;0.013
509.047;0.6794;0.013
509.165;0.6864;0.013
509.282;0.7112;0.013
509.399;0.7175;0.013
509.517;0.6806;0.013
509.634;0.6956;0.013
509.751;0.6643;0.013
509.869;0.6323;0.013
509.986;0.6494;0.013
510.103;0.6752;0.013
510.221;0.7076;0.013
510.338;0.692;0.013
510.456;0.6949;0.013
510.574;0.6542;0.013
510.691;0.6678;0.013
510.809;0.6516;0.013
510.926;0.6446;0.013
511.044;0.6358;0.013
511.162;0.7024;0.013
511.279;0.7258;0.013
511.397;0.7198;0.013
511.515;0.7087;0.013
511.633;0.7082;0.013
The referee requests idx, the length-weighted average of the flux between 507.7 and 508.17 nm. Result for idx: 0.656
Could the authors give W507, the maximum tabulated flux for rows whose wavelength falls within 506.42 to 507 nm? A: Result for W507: 0.6896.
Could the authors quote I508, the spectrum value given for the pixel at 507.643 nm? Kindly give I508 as 0.6981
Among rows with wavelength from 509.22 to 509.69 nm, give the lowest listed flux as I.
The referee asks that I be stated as 0.6806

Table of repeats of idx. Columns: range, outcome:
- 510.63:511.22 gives 0.661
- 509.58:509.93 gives 0.664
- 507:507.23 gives 0.687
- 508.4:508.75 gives 0.698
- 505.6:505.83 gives 0.713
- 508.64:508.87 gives 0.691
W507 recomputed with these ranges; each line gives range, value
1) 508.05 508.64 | 0.7091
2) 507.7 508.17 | 0.7121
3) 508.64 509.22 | 0.6948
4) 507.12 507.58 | 0.6954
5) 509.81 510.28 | 0.7076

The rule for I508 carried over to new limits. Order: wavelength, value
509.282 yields 0.7112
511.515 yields 0.7087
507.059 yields 0.7031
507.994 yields 0.6021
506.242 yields 0.6979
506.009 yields 0.7197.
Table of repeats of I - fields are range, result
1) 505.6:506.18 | 0.7069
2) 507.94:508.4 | 0.6021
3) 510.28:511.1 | 0.6358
